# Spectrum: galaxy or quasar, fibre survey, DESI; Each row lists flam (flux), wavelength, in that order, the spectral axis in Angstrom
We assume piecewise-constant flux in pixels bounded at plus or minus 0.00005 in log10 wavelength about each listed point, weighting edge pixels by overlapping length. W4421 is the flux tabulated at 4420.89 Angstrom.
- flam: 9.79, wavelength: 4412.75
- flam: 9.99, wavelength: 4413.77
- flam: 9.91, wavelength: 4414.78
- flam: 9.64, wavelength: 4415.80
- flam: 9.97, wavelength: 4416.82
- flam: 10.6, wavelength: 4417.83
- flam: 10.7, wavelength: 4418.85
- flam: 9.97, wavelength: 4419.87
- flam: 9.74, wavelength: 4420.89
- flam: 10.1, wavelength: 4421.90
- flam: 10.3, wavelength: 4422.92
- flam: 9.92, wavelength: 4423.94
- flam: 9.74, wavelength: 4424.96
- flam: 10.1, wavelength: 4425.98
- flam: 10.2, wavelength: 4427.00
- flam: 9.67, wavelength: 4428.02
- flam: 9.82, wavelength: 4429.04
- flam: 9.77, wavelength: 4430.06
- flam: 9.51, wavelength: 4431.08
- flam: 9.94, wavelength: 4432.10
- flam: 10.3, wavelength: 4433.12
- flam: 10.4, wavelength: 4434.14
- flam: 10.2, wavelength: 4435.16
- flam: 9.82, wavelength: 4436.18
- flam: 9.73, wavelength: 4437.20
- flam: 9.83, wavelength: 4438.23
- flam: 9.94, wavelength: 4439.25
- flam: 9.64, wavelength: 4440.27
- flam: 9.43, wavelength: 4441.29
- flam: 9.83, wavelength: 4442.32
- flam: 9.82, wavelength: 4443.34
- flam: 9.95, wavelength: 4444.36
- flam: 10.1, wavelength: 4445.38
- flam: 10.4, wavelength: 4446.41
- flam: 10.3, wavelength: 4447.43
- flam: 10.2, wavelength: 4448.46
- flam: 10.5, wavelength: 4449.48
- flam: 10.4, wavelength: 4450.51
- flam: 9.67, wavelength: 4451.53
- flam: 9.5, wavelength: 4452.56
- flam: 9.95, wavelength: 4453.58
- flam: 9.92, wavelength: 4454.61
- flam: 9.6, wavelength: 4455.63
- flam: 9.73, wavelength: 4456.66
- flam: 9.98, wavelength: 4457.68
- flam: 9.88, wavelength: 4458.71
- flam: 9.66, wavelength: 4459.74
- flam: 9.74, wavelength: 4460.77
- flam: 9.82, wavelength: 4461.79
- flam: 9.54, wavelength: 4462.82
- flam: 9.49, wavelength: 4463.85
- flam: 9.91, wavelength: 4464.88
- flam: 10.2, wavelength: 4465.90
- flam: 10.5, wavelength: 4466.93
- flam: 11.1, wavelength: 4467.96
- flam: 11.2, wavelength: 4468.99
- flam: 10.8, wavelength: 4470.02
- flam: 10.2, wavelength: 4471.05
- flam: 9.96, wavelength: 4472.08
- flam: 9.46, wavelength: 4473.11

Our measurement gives 9.74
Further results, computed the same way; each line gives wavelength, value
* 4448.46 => 10.2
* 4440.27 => 9.64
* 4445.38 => 10.1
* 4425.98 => 10.1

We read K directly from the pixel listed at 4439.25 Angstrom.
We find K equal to 9.94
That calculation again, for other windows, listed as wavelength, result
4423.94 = 9.92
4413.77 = 9.99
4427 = 10.2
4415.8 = 9.64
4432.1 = 9.94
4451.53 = 9.67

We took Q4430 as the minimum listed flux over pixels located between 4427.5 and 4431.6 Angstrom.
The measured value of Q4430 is 9.51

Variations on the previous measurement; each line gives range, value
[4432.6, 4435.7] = 10.2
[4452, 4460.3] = 9.5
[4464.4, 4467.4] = 9.91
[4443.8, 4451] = 9.95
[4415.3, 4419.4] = 9.64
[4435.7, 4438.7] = 9.73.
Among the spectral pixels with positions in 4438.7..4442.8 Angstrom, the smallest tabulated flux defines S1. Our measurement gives 9.43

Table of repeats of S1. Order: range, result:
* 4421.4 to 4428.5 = 9.67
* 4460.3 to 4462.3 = 9.74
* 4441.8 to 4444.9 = 9.82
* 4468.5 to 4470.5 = 10.8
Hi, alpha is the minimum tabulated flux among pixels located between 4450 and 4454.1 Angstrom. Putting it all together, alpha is 9.5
